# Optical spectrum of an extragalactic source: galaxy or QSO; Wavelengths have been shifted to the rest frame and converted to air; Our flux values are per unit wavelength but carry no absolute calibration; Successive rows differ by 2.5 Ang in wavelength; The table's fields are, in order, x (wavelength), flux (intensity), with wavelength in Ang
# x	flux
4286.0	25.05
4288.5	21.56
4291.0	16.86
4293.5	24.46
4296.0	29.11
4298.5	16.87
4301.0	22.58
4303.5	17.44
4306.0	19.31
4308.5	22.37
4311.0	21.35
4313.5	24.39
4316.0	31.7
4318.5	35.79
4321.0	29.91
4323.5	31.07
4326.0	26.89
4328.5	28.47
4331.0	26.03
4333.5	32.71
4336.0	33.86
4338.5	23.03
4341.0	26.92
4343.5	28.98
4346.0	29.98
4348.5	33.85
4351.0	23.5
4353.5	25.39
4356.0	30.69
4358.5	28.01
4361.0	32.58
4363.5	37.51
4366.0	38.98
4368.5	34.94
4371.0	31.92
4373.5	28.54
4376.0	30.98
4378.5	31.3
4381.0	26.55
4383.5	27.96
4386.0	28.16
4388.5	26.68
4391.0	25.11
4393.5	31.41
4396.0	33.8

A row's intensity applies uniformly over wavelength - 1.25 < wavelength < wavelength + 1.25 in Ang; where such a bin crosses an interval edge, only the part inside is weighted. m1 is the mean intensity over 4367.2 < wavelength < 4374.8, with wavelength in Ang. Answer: 31.8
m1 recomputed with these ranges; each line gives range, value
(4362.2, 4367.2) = 38.2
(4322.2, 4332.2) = 28.1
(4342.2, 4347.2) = 29.4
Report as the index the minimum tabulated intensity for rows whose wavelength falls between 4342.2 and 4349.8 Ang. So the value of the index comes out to 28.98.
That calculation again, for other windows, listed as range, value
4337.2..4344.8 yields 23.03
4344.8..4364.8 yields 23.5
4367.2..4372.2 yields 31.92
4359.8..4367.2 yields 32.58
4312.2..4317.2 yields 24.39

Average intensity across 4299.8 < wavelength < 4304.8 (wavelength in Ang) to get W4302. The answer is 20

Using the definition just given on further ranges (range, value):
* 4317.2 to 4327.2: 30.9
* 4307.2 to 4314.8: 22.7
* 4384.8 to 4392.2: 26.7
